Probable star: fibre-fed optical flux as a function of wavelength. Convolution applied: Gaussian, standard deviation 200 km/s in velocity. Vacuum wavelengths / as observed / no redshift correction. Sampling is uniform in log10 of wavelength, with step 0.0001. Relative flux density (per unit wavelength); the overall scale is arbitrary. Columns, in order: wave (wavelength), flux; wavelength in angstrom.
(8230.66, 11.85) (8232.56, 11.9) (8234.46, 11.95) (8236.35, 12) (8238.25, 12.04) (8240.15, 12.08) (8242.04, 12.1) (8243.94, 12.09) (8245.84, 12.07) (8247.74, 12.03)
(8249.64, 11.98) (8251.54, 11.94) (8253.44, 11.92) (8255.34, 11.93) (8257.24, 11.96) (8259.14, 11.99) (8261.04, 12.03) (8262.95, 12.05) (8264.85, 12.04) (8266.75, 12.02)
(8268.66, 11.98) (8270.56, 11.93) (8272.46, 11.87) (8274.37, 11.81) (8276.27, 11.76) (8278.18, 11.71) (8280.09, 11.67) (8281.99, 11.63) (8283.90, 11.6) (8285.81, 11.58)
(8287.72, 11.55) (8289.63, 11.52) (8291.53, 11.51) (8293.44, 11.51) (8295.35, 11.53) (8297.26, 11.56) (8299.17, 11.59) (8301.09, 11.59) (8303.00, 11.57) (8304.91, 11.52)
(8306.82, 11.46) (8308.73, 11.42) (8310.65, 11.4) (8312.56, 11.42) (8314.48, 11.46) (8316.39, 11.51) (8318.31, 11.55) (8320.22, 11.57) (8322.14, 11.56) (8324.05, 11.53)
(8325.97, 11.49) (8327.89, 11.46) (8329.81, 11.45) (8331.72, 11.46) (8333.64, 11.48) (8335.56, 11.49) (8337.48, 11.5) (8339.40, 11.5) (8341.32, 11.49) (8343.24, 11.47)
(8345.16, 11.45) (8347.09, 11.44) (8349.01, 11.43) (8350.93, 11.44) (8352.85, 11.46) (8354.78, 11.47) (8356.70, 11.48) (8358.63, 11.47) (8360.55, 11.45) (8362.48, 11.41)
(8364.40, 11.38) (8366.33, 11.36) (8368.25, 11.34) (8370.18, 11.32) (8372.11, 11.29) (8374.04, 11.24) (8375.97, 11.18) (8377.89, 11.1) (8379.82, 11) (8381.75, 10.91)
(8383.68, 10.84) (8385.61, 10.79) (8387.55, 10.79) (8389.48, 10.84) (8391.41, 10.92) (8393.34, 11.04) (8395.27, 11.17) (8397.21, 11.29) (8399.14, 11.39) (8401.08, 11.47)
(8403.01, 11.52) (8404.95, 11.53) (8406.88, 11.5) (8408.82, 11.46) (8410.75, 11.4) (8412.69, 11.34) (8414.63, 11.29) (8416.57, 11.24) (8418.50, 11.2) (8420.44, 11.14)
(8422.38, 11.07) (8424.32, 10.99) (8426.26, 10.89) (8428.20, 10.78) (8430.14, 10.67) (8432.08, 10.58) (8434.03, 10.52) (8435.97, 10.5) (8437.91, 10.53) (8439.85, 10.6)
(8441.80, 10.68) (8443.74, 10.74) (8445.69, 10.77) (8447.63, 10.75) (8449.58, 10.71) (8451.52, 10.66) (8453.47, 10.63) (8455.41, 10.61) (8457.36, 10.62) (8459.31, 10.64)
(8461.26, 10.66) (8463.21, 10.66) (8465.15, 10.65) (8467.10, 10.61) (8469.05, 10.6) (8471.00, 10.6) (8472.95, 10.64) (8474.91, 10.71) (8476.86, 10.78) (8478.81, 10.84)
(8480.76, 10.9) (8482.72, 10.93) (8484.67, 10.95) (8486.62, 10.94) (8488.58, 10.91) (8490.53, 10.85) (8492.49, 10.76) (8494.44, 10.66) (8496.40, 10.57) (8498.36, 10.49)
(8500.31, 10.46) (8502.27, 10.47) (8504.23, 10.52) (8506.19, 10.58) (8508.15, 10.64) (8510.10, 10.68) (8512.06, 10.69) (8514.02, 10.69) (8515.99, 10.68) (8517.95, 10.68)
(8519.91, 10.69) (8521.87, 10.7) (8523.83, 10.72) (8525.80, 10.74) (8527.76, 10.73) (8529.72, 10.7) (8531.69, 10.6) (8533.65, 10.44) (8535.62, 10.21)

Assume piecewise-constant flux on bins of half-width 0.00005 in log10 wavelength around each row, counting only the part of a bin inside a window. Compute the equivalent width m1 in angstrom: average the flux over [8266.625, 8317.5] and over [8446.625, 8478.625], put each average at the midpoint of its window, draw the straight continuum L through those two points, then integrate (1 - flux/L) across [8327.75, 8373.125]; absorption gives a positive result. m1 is -0.6 angstrom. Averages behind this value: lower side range 11.6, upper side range 10.7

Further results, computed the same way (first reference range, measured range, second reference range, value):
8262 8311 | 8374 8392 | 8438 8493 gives 0.3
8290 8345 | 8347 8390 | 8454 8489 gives 0.0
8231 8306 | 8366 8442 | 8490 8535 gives 0.6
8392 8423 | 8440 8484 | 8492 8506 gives 0.7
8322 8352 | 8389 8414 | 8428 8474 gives -0.7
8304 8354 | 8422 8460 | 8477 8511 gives 0.9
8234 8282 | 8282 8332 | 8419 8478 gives 0.5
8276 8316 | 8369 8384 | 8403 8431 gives 0.2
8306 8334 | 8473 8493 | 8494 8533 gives -0.2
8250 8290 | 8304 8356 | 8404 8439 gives 0.2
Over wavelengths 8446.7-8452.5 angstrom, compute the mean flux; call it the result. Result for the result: 10.7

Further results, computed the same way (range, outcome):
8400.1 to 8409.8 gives 11.5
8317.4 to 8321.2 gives 11.6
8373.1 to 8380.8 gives 11.1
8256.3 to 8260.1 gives 12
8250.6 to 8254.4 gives 11.9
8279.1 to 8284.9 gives 11.6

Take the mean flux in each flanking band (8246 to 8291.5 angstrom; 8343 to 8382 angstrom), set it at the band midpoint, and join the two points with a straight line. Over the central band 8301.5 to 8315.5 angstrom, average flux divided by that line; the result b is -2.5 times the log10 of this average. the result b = 0.01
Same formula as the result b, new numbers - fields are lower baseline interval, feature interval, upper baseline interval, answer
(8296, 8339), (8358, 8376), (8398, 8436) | 0.00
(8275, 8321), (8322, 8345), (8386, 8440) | -0.01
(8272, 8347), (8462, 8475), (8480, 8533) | 0.02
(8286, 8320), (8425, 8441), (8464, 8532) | 0.03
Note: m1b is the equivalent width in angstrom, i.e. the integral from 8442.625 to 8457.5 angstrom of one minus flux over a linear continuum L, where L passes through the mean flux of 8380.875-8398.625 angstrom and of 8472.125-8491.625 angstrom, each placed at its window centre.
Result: 0.27 angstrom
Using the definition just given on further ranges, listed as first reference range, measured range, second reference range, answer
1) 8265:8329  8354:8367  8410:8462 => -0.2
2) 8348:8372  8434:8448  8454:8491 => 0.4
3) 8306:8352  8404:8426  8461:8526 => -0.4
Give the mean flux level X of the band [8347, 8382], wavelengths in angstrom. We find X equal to 11.3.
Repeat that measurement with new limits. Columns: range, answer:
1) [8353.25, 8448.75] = 11.1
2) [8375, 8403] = 11.1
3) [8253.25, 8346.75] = 11.6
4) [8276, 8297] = 11.6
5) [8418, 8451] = 10.8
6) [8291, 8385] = 11.4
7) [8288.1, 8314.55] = 11.5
